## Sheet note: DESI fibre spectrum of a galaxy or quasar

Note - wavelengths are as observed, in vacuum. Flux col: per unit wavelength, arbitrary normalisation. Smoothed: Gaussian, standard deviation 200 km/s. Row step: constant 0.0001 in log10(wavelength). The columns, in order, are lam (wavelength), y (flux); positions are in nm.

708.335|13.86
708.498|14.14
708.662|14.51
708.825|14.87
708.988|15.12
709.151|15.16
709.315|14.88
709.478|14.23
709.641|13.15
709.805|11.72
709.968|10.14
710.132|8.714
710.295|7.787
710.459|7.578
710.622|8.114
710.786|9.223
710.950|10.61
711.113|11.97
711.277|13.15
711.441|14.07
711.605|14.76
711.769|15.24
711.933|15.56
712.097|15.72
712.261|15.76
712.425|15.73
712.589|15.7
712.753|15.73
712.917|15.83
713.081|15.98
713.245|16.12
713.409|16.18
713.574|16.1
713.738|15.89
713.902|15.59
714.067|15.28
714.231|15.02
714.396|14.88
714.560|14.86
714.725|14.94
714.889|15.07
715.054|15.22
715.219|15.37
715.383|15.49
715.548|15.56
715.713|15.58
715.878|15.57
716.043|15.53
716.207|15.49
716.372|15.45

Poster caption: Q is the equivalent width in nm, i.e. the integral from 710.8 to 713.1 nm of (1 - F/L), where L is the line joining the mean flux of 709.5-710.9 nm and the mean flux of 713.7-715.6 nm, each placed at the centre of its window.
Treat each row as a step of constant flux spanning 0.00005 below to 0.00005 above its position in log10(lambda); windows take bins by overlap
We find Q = -0.49 nm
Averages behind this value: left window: 9.77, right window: 15.2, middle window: 14.5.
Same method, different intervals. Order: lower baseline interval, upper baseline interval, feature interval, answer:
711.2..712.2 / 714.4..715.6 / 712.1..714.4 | -0.117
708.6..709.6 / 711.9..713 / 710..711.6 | 0.515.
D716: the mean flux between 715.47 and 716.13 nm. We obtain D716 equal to 15.6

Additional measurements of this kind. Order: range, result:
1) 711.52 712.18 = 15.3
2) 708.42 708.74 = 14.3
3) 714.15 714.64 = 14.9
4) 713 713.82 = 16.1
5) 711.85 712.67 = 15.7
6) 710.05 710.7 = 8.05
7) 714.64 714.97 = 15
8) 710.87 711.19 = 11.3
